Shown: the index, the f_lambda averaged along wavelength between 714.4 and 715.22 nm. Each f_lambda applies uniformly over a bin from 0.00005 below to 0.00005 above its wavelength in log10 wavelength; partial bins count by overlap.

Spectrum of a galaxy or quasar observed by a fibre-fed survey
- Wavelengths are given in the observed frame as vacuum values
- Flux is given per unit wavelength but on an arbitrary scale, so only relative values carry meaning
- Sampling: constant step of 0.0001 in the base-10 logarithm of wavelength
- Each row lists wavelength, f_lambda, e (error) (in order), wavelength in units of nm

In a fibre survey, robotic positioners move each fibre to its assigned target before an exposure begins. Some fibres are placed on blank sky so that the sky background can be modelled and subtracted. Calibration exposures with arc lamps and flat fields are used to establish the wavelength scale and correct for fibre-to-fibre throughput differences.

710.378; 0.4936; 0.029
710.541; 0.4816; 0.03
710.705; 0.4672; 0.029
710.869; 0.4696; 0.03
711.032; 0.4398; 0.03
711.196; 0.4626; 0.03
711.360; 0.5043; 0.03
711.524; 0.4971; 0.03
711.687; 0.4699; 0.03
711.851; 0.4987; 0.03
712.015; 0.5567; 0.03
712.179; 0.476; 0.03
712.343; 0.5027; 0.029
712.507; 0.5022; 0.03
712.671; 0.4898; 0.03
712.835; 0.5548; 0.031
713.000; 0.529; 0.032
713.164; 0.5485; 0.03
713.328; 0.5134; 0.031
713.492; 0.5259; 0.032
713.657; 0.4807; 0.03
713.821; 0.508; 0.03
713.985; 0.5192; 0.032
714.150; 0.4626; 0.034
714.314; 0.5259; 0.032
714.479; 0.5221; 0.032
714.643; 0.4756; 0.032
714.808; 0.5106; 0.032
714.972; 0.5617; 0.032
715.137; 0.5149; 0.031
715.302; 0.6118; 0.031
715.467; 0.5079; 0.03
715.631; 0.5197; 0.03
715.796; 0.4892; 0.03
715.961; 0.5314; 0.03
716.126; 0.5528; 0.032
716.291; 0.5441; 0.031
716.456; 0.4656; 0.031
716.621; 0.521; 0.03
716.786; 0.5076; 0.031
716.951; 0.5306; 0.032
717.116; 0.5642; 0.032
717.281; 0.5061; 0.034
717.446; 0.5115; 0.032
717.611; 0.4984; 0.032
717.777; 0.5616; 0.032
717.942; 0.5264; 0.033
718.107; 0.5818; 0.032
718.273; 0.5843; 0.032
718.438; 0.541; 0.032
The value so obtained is 0.517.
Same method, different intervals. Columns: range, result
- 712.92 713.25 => 0.539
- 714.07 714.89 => 0.5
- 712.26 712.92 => 0.512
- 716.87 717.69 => 0.523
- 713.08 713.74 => 0.517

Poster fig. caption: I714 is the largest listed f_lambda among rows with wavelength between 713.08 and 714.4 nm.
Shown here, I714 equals 0.5485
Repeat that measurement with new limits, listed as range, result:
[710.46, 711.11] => 0.4816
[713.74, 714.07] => 0.5192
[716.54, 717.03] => 0.5306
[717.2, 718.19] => 0.5818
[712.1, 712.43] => 0.5027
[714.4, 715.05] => 0.5617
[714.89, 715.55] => 0.6118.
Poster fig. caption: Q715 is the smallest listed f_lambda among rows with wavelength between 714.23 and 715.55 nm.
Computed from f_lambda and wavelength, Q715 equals 0.4756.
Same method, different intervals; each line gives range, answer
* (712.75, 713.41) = 0.5134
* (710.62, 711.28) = 0.4398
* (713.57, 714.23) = 0.4626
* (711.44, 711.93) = 0.4699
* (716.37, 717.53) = 0.4656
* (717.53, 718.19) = 0.4984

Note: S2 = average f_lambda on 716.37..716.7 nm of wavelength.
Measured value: 0.493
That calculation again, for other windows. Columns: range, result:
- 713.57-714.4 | 0.499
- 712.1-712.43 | 0.49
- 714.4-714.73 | 0.499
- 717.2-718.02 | 0.521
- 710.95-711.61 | 0.477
